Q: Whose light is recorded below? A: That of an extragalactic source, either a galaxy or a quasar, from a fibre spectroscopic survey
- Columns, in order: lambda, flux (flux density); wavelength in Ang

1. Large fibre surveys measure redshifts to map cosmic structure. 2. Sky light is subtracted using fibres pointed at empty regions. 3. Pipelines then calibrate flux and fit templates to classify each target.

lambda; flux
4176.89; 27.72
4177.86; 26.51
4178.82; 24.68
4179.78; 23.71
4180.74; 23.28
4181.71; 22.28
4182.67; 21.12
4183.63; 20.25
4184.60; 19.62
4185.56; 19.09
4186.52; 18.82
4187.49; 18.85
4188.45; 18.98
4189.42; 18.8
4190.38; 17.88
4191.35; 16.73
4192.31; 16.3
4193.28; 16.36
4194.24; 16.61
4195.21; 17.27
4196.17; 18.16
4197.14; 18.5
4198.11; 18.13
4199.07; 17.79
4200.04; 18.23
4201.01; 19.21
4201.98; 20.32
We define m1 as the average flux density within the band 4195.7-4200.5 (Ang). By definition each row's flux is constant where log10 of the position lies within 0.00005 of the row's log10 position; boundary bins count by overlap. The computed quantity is 18.1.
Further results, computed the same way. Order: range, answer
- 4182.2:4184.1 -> 20.7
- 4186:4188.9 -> 18.9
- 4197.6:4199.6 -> 18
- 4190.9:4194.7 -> 16.5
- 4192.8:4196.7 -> 17.1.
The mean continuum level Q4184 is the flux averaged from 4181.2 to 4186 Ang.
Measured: 20.5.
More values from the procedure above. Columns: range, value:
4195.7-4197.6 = 18.3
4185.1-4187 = 19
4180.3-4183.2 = 22.2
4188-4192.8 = 17.7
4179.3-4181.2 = 23.5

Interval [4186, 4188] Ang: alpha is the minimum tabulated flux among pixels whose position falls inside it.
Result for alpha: 18.82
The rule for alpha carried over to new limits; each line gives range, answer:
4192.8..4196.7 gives 16.36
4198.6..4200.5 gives 17.79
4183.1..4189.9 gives 18.8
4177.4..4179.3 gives 24.68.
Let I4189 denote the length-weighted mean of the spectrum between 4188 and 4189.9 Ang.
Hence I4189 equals 18.9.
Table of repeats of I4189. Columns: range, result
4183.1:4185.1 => 20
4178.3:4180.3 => 24.3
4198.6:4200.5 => 18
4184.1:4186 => 19.3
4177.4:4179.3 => 25.6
